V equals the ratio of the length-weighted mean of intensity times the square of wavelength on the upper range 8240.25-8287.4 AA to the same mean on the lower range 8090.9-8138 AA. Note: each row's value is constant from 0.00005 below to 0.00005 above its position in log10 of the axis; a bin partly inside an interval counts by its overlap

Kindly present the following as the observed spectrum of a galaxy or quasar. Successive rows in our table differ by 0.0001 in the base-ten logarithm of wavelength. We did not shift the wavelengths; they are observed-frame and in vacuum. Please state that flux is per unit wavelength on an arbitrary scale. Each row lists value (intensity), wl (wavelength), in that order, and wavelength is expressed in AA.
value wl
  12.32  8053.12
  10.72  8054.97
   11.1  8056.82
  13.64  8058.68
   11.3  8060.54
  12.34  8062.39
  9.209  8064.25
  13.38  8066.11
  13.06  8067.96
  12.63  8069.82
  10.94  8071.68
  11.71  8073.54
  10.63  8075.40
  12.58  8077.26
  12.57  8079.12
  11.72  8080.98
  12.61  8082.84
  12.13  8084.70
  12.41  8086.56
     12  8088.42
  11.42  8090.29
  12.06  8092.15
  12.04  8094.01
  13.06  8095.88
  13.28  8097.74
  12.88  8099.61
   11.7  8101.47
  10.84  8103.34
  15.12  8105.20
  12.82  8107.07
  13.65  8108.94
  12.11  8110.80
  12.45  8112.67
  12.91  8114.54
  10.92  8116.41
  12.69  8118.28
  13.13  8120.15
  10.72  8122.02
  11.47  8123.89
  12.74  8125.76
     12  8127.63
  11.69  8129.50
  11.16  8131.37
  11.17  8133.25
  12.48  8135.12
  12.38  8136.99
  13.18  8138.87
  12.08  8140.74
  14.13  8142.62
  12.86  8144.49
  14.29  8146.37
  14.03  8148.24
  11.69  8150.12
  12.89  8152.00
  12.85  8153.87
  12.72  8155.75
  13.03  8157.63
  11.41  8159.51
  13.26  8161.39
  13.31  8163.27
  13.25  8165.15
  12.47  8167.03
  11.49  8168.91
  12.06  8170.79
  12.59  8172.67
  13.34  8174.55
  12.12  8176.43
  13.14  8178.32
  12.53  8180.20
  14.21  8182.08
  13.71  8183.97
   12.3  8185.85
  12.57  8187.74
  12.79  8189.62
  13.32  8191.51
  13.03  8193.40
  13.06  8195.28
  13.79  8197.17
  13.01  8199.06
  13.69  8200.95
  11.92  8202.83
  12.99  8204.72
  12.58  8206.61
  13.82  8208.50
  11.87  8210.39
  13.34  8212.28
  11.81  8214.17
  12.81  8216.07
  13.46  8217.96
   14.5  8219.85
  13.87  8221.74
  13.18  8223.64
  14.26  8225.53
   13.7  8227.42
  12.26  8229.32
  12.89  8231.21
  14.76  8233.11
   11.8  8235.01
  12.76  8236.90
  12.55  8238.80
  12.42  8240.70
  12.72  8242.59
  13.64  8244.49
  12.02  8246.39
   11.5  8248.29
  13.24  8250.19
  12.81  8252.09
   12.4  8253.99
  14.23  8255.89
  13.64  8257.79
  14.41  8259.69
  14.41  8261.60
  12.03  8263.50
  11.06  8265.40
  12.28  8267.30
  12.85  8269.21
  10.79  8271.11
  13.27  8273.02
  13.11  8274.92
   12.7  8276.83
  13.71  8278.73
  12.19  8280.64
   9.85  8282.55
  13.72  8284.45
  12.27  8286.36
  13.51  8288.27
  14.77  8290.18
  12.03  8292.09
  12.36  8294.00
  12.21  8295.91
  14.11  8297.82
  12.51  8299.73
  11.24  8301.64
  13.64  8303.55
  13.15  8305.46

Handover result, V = 1.1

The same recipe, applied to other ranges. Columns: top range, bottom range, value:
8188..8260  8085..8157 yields 1.07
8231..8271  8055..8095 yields 1.12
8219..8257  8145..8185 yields 1.03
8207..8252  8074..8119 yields 1.09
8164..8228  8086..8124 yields 1.08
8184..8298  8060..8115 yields 1.09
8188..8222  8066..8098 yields 1.11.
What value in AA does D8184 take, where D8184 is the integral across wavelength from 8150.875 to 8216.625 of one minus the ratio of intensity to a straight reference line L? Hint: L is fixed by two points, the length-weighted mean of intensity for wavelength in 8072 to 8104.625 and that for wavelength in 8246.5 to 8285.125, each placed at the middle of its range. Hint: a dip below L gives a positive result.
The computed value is -2.2 AA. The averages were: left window 12.1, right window 12.7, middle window 12.8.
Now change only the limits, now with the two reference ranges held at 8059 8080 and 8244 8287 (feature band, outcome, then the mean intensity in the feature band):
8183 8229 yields -2.5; 13.1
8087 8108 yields -0.8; 12.5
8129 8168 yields -1.5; 12.7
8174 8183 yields -0.5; 13.1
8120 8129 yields 0.2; 11.9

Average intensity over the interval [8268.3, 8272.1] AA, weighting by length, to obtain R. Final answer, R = 11.8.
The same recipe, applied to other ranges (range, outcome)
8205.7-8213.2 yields 12.9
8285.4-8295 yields 13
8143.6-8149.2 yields 13.7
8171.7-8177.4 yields 12.7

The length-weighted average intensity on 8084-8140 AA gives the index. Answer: 12.3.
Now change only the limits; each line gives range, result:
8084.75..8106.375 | 12.4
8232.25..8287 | 12.7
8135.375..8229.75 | 13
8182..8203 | 13.1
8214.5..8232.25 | 13.4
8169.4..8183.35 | 12.8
